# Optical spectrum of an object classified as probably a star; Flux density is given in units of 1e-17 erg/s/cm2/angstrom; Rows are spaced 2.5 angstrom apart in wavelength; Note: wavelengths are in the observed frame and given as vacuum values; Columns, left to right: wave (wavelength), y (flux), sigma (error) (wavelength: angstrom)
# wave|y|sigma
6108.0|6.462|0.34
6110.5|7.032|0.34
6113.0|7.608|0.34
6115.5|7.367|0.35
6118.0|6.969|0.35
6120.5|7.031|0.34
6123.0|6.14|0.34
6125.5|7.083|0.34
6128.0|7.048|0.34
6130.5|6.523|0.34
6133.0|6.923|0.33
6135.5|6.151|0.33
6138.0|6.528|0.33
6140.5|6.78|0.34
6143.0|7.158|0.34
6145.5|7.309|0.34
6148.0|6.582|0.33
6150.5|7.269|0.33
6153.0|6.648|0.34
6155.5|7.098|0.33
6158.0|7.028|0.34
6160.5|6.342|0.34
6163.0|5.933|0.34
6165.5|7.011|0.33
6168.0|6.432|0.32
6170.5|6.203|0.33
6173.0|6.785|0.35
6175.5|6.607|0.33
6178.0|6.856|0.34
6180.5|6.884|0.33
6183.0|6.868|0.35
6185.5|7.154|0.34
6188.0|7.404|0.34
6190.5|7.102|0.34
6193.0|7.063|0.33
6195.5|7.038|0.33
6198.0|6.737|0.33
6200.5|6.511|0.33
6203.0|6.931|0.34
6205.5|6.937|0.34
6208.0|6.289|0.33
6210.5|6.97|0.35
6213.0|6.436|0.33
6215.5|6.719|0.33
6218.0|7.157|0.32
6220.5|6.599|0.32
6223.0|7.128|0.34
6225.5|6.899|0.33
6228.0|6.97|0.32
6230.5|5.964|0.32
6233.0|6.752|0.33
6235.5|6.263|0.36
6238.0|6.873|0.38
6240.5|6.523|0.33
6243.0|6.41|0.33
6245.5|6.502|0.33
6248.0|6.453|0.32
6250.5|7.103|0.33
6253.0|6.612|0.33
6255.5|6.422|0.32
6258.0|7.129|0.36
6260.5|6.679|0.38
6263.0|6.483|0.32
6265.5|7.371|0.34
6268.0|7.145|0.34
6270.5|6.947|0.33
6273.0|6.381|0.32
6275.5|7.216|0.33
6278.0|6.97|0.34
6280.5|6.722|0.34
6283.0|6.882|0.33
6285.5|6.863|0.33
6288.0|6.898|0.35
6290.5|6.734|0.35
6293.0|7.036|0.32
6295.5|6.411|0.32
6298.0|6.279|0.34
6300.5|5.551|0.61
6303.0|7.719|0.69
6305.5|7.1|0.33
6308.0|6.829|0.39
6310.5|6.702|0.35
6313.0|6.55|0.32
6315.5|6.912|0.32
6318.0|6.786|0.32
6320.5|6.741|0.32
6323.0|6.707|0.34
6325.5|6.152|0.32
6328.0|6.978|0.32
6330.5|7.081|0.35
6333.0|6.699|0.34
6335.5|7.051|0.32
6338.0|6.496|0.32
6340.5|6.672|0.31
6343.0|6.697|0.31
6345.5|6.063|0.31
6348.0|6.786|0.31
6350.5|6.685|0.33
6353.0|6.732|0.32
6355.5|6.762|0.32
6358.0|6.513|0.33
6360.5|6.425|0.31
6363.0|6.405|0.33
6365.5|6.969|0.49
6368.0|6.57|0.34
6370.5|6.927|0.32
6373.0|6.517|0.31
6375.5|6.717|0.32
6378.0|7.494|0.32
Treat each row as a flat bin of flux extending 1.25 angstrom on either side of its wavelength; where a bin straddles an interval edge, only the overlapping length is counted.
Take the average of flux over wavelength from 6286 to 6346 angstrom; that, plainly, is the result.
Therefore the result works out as 6.71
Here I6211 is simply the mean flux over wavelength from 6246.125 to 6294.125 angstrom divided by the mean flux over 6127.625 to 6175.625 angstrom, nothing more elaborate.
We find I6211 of 1.0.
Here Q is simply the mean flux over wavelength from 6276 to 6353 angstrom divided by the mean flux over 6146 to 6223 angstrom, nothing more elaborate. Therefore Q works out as 0.99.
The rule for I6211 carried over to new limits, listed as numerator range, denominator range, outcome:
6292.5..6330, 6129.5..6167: 0.99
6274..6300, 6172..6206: 0.98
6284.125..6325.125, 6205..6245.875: 1.01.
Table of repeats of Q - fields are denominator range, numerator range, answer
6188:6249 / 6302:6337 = 1.02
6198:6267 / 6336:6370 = 0.99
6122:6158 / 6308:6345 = 0.99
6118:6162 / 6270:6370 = 0.99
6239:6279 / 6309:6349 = 0.99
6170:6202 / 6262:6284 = 1.00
